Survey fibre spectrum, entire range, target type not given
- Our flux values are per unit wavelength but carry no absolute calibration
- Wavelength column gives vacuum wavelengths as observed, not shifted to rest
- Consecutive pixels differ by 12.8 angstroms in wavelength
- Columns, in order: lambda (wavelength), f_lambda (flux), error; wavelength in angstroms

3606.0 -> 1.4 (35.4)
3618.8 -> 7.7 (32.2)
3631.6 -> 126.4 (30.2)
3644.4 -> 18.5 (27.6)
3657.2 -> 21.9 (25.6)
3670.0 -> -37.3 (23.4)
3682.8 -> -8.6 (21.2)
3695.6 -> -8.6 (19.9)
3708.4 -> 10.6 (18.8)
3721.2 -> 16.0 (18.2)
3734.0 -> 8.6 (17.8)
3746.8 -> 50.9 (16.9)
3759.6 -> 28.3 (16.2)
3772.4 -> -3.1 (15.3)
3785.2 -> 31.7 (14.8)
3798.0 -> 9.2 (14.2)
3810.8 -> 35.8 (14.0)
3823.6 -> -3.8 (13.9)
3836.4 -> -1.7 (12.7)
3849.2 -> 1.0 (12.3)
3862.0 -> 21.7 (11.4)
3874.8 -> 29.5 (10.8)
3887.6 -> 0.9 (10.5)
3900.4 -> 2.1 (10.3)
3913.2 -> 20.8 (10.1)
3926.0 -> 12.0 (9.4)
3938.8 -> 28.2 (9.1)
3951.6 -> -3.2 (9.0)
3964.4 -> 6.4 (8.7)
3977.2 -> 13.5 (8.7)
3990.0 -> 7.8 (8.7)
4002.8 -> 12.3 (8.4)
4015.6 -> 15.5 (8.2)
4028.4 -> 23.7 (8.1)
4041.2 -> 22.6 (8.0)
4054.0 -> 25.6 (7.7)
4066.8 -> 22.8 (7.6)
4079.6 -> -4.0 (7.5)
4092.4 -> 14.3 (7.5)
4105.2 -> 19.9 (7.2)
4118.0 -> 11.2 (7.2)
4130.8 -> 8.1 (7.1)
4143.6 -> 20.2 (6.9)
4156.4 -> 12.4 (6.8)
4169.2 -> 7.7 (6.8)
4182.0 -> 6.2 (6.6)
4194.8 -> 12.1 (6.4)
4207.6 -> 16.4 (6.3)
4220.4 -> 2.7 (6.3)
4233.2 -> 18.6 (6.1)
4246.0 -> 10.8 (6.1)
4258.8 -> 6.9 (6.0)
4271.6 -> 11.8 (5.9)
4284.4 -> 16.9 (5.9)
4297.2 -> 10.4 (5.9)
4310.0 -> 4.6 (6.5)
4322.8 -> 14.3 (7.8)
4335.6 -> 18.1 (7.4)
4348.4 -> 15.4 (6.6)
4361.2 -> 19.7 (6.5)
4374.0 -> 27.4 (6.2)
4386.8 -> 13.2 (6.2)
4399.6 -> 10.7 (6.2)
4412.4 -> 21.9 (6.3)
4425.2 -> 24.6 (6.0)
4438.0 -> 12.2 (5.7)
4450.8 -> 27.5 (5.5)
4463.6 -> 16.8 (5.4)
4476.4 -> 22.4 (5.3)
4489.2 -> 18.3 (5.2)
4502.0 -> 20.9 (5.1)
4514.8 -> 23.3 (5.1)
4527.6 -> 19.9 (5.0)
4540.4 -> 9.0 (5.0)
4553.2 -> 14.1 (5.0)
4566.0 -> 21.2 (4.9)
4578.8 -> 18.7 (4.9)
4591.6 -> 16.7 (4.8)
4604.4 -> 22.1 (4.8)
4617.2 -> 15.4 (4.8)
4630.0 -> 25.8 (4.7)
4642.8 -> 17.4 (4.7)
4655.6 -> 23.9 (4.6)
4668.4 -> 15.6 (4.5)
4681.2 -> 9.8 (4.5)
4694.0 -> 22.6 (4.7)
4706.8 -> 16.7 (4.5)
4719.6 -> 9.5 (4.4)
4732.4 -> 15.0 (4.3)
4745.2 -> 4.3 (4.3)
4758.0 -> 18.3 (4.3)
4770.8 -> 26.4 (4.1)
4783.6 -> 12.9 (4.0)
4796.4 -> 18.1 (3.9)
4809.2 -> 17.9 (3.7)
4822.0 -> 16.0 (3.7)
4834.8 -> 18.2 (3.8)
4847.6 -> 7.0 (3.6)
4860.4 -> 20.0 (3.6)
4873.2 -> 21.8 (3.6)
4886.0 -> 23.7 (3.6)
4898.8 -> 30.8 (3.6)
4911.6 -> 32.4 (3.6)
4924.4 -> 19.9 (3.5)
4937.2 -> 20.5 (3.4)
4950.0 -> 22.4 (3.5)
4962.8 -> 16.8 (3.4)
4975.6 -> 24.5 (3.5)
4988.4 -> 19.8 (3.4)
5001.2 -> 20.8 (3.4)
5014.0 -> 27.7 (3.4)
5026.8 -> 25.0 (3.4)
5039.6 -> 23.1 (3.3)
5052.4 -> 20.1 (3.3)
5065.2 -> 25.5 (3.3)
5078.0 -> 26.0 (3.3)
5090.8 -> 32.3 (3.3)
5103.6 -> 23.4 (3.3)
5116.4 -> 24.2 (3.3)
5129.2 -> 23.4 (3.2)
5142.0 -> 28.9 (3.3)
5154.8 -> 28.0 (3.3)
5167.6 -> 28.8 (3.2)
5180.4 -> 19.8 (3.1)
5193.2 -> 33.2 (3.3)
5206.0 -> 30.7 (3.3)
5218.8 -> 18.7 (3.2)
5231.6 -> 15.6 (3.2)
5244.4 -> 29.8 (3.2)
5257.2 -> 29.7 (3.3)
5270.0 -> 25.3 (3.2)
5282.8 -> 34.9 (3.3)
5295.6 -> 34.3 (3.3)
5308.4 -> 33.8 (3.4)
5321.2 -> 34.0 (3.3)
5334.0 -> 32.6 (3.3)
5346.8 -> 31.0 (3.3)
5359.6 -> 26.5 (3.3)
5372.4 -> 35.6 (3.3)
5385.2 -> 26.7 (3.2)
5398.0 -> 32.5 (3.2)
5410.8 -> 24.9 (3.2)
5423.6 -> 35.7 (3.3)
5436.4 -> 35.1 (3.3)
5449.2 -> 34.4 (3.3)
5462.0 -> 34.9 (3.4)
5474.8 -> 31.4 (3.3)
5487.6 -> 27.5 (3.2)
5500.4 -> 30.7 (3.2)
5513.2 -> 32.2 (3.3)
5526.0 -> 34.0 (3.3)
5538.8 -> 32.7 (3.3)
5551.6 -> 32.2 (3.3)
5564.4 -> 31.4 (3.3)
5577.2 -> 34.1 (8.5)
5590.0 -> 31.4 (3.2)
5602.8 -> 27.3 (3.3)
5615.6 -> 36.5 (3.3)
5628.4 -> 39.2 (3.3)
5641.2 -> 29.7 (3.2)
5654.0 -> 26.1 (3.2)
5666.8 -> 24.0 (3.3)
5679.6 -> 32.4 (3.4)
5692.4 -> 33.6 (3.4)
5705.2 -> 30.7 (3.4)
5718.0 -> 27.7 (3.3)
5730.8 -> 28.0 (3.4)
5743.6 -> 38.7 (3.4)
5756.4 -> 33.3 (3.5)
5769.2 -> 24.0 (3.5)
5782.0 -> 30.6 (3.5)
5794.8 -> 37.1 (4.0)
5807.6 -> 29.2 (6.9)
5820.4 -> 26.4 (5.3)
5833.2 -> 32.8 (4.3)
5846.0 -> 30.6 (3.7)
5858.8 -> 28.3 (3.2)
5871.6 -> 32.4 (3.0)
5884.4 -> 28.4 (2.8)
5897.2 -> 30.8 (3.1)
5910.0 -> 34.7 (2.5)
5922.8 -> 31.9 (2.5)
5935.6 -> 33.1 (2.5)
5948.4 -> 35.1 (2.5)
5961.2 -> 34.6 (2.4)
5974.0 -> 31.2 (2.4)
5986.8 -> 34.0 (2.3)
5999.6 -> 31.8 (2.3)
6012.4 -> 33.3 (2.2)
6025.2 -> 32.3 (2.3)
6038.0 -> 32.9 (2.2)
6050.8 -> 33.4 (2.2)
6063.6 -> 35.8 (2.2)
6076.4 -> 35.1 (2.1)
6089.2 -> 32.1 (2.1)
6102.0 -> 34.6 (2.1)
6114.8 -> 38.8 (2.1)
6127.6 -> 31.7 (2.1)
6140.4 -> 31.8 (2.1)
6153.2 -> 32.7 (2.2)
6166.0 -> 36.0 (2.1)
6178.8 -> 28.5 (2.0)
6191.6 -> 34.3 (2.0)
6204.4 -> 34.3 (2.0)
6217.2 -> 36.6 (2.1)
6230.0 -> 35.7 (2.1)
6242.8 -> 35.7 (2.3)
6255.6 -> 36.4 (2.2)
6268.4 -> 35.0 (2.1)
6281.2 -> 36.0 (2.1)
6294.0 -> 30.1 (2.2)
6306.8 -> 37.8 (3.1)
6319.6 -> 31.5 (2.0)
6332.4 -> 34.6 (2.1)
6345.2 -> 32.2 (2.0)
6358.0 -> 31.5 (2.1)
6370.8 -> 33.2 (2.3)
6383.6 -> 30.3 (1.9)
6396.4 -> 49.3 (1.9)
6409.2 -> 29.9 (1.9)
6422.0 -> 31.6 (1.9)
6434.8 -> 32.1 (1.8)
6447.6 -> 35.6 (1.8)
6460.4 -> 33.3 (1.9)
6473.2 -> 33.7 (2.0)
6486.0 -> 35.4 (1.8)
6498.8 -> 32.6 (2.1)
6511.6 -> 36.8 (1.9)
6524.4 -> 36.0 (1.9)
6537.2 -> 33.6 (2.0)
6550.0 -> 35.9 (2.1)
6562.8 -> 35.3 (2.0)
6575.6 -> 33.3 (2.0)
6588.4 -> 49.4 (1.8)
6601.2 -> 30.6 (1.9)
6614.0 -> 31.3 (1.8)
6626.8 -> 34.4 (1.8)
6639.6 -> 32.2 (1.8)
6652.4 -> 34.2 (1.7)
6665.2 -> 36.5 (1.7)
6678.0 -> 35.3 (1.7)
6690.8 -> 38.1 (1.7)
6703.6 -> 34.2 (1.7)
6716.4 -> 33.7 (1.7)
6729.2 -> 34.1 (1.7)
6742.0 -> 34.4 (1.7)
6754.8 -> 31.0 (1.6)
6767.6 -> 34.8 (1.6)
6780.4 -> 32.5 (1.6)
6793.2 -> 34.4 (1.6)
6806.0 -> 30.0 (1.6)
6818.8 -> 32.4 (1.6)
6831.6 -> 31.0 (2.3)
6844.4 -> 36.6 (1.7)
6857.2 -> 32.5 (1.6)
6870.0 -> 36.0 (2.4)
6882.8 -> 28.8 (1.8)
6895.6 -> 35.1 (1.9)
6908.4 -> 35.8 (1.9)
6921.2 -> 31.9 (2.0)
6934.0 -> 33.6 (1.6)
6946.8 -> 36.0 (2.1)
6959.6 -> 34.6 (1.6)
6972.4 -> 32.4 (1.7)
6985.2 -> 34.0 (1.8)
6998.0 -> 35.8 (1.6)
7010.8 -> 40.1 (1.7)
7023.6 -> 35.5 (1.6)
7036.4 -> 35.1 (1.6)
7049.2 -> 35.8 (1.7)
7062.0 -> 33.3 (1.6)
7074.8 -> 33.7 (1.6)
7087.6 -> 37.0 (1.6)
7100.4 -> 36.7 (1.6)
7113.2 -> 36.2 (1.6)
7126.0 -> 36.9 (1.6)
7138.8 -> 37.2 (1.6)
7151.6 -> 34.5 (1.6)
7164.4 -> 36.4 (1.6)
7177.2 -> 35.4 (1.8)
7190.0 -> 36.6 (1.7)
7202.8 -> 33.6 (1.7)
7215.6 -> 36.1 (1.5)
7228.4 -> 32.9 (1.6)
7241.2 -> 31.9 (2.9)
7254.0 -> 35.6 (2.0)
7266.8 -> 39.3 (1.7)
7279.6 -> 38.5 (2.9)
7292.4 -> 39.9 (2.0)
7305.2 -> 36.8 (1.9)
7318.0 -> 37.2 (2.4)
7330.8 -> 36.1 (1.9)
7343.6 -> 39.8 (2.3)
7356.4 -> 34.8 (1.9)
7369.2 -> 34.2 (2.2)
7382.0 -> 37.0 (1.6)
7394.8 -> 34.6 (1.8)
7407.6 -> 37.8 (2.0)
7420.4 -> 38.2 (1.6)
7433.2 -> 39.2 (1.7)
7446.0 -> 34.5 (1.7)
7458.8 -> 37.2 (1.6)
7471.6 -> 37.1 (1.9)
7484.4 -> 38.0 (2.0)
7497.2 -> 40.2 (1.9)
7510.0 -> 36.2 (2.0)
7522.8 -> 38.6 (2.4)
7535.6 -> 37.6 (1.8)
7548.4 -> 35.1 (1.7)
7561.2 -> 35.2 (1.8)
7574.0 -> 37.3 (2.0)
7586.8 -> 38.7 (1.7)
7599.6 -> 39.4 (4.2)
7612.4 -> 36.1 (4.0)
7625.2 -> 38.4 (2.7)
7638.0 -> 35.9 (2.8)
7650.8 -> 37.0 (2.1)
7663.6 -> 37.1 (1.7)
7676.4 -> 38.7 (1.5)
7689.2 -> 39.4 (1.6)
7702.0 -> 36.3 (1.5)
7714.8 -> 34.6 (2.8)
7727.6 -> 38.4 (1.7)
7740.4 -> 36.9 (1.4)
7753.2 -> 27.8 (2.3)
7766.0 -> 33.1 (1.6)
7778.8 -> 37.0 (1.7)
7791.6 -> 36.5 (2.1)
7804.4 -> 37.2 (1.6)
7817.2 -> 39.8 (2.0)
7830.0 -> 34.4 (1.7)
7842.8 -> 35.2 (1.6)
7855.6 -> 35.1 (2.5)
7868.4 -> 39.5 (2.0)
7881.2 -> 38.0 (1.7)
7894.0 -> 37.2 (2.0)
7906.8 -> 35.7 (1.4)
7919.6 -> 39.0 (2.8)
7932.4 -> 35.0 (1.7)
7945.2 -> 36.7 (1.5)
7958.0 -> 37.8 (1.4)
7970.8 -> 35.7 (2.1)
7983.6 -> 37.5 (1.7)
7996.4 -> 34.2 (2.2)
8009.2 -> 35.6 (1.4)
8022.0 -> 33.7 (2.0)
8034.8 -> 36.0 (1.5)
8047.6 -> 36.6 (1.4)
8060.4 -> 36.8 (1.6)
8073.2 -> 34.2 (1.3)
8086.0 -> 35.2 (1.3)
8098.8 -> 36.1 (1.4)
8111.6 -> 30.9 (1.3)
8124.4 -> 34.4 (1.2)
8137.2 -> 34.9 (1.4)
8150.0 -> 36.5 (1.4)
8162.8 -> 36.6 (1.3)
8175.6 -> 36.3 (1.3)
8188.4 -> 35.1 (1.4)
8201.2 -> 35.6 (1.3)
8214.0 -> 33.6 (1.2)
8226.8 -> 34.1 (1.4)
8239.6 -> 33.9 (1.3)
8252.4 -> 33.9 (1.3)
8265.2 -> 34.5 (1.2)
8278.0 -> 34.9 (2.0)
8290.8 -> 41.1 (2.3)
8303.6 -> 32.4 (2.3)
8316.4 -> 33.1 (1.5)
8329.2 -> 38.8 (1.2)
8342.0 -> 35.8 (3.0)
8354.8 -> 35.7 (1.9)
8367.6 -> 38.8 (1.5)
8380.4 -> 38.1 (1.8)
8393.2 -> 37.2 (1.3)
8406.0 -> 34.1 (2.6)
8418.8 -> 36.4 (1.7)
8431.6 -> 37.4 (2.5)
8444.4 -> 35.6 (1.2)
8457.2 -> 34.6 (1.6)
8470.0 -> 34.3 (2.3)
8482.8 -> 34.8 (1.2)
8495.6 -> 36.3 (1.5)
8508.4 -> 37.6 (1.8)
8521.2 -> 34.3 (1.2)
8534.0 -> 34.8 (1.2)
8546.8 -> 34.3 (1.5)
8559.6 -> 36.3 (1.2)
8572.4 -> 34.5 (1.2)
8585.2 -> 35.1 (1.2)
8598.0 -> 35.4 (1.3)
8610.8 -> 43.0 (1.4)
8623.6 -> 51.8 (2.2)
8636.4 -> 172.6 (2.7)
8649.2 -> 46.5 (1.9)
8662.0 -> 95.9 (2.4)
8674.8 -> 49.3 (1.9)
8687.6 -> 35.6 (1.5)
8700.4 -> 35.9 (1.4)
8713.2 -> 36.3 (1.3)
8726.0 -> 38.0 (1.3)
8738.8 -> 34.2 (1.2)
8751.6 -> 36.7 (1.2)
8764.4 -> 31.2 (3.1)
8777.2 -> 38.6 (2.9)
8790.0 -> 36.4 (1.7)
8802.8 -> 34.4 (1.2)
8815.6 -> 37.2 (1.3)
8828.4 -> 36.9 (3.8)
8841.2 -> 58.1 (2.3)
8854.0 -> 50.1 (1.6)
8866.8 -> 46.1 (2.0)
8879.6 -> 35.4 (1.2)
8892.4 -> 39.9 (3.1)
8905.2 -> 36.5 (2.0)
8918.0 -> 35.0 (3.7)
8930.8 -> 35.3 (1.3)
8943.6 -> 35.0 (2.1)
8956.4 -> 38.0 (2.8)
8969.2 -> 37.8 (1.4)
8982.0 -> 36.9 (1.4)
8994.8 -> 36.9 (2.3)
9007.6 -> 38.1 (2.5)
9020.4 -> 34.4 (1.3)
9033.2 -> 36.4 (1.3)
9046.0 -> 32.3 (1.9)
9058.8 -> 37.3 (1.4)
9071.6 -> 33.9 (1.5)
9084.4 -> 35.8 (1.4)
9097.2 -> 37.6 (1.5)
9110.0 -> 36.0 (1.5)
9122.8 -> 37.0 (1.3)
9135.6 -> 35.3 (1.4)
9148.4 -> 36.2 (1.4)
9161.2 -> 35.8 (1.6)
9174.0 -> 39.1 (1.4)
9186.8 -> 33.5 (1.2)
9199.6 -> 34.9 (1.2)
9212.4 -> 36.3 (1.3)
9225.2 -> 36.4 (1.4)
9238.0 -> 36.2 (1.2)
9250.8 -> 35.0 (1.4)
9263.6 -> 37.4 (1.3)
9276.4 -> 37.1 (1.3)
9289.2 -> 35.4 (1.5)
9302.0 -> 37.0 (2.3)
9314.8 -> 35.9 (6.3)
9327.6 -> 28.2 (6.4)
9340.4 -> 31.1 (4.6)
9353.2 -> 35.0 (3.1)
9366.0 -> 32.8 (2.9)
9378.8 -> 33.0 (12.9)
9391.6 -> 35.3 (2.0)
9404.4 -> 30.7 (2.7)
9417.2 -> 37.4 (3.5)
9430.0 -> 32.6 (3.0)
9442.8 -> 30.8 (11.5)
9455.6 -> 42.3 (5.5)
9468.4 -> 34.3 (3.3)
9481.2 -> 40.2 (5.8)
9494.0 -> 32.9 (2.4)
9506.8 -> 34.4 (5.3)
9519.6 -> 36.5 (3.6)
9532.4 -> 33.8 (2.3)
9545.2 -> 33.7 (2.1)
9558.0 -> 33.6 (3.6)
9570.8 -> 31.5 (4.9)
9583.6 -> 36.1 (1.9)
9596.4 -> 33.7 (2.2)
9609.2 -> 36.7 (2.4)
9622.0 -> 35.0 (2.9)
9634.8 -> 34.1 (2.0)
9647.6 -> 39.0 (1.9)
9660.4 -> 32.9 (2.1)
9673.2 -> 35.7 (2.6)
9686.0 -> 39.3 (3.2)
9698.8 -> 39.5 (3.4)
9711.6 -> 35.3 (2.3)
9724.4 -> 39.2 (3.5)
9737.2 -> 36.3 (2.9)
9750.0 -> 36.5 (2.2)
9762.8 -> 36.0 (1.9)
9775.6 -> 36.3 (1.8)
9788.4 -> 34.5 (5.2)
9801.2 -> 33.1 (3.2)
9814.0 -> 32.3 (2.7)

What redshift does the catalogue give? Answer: 0.32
